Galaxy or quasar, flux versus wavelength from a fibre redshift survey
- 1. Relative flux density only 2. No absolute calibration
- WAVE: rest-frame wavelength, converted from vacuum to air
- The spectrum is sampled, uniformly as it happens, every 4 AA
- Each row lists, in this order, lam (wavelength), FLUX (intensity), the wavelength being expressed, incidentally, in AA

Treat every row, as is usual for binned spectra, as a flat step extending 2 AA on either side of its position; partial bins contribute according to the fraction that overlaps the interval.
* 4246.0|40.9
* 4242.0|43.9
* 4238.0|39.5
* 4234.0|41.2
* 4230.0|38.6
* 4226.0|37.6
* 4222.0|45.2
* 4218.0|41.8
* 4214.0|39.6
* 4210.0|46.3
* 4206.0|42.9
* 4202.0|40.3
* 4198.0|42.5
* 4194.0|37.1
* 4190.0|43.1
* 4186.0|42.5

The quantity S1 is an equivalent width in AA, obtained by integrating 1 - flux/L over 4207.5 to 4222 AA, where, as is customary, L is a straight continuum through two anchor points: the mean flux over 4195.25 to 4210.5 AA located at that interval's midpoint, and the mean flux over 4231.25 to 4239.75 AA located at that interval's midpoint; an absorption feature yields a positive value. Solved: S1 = -0.5 AA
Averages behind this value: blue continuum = 42.4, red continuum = 40.2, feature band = 42.9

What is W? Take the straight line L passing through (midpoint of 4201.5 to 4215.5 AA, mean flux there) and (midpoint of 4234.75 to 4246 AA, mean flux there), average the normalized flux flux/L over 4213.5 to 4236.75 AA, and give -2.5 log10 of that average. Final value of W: 0.03 mag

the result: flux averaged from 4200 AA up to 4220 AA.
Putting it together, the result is 42.2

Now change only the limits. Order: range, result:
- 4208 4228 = 42.1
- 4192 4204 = 40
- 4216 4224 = 43.5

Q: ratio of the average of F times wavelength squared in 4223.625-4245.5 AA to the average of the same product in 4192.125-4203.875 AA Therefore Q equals 1.03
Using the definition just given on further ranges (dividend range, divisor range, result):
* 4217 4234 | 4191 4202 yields 1.03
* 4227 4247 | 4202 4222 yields 0.96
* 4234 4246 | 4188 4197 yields 1.05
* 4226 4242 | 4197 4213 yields 0.95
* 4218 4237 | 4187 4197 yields 1.02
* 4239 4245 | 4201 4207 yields 1.04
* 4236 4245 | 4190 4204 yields 1.05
